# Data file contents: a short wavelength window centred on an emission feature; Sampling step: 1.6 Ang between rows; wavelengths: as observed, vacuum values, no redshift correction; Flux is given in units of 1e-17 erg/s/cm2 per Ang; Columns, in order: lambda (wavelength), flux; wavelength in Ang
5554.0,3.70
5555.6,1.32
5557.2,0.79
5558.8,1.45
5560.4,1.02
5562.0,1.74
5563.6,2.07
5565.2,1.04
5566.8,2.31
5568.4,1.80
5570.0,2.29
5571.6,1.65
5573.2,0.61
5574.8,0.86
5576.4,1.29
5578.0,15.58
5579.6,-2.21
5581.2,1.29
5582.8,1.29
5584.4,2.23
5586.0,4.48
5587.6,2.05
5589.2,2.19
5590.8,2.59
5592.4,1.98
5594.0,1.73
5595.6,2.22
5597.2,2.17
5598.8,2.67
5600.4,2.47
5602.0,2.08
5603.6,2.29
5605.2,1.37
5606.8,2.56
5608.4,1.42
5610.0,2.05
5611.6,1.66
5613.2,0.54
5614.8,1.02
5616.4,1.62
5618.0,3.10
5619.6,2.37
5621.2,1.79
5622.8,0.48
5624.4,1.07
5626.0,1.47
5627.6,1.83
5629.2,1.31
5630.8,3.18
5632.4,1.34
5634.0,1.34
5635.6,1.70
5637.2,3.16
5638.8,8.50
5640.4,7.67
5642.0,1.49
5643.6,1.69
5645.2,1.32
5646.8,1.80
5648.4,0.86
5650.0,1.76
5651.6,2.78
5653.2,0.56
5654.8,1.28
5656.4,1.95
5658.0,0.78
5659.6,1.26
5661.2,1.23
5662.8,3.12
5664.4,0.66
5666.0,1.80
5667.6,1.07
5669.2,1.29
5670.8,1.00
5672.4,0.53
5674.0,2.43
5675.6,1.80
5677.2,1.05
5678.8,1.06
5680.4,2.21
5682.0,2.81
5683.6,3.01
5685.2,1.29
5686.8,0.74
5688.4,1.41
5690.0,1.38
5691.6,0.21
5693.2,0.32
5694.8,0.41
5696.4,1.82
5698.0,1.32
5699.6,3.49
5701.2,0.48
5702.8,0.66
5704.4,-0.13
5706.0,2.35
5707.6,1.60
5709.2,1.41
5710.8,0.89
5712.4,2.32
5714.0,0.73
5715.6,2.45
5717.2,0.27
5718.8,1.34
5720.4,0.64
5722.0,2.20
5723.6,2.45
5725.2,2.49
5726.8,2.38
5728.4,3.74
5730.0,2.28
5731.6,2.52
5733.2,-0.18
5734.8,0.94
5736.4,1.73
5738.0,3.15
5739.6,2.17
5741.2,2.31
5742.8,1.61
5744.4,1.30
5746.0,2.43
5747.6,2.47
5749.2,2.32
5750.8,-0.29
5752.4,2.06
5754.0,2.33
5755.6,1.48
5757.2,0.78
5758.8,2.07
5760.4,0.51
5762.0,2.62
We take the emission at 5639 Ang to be [O III]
